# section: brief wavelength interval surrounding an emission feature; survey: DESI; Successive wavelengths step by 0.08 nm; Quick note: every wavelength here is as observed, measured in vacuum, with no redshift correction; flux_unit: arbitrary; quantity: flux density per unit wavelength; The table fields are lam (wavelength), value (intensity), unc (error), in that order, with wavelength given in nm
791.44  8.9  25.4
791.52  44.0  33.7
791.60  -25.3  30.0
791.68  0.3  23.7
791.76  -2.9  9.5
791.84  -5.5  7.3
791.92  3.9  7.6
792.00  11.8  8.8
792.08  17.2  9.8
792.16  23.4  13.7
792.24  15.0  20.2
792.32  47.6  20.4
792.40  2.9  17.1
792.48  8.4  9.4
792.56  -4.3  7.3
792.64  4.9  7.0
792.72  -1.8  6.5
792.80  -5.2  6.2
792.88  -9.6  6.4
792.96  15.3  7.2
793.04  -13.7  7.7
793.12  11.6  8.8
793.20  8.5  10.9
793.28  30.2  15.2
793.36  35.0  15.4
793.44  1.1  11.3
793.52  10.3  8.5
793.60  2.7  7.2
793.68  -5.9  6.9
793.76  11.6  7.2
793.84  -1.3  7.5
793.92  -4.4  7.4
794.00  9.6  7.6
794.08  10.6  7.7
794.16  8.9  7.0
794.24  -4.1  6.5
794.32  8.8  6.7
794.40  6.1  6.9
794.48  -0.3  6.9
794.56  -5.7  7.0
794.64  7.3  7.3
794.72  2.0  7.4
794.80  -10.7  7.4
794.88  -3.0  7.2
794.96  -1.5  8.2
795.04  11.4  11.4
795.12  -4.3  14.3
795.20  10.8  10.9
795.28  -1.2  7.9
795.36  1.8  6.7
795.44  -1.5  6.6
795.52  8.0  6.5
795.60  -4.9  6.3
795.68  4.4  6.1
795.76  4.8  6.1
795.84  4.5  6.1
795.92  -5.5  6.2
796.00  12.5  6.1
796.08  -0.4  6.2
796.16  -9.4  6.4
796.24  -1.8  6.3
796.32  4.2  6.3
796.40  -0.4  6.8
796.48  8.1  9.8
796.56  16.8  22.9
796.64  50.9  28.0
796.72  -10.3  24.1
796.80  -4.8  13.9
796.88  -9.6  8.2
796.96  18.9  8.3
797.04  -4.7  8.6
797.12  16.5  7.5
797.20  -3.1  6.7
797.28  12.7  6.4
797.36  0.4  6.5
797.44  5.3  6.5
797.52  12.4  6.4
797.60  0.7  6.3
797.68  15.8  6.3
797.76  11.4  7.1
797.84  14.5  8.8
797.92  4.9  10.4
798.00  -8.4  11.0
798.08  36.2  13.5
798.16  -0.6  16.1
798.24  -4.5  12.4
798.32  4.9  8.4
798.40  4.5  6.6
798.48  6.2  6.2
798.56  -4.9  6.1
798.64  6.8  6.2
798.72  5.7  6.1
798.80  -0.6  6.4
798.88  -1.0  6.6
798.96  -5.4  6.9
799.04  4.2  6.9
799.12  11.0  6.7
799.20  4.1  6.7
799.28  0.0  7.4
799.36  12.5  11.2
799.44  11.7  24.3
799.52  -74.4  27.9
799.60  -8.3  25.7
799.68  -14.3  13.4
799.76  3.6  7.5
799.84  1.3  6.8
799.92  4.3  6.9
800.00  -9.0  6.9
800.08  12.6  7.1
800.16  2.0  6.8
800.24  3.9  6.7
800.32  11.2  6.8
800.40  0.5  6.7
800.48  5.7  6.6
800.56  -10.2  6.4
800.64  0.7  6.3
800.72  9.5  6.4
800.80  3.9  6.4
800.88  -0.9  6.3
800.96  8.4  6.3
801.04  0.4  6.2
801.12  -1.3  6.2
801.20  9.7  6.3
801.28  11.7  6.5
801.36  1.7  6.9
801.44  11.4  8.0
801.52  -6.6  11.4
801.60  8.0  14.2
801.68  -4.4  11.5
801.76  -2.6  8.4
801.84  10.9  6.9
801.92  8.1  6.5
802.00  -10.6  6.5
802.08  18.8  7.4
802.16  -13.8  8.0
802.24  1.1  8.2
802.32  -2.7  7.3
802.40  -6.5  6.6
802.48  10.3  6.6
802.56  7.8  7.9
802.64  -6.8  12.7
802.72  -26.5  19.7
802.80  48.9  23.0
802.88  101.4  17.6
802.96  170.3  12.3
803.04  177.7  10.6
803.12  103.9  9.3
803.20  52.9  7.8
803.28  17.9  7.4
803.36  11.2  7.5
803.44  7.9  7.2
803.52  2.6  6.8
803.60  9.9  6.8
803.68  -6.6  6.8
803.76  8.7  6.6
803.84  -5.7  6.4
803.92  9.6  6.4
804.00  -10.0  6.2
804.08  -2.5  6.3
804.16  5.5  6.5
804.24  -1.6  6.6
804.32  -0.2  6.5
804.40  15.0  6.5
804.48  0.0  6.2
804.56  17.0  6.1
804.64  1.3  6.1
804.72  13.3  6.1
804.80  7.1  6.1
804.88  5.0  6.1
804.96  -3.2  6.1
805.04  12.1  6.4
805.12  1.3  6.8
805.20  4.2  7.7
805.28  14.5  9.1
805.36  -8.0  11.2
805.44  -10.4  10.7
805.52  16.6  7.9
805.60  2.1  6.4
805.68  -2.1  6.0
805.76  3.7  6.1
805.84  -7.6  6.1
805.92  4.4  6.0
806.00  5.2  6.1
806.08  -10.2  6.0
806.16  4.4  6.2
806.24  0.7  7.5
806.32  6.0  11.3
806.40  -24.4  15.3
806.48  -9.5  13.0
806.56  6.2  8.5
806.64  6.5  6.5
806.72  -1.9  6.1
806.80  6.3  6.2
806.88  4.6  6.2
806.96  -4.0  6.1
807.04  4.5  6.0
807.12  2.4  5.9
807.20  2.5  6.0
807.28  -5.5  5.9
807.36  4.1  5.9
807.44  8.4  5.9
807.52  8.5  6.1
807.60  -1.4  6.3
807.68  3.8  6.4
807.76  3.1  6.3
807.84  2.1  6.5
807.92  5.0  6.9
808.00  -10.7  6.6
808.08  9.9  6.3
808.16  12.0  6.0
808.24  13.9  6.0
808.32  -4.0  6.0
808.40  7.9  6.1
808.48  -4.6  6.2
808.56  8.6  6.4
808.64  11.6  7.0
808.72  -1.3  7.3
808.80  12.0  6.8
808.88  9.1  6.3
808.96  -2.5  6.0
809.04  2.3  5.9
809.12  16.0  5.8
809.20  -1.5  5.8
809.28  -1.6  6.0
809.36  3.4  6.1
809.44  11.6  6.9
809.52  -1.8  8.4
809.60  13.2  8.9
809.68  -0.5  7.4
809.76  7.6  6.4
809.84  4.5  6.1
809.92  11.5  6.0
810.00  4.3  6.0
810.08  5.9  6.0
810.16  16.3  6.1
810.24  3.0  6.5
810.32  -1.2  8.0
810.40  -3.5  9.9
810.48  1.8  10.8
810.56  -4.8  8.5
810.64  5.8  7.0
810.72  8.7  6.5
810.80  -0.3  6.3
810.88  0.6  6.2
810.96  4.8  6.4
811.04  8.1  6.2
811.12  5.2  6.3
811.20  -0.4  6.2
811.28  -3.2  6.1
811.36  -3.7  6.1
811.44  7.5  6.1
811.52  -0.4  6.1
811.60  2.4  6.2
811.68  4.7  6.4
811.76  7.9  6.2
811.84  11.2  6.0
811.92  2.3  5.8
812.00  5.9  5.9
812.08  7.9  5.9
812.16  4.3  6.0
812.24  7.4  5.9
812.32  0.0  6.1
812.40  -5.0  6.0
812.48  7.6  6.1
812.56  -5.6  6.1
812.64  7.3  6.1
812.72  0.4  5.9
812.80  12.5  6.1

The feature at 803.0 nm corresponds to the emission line H-alpha 6563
